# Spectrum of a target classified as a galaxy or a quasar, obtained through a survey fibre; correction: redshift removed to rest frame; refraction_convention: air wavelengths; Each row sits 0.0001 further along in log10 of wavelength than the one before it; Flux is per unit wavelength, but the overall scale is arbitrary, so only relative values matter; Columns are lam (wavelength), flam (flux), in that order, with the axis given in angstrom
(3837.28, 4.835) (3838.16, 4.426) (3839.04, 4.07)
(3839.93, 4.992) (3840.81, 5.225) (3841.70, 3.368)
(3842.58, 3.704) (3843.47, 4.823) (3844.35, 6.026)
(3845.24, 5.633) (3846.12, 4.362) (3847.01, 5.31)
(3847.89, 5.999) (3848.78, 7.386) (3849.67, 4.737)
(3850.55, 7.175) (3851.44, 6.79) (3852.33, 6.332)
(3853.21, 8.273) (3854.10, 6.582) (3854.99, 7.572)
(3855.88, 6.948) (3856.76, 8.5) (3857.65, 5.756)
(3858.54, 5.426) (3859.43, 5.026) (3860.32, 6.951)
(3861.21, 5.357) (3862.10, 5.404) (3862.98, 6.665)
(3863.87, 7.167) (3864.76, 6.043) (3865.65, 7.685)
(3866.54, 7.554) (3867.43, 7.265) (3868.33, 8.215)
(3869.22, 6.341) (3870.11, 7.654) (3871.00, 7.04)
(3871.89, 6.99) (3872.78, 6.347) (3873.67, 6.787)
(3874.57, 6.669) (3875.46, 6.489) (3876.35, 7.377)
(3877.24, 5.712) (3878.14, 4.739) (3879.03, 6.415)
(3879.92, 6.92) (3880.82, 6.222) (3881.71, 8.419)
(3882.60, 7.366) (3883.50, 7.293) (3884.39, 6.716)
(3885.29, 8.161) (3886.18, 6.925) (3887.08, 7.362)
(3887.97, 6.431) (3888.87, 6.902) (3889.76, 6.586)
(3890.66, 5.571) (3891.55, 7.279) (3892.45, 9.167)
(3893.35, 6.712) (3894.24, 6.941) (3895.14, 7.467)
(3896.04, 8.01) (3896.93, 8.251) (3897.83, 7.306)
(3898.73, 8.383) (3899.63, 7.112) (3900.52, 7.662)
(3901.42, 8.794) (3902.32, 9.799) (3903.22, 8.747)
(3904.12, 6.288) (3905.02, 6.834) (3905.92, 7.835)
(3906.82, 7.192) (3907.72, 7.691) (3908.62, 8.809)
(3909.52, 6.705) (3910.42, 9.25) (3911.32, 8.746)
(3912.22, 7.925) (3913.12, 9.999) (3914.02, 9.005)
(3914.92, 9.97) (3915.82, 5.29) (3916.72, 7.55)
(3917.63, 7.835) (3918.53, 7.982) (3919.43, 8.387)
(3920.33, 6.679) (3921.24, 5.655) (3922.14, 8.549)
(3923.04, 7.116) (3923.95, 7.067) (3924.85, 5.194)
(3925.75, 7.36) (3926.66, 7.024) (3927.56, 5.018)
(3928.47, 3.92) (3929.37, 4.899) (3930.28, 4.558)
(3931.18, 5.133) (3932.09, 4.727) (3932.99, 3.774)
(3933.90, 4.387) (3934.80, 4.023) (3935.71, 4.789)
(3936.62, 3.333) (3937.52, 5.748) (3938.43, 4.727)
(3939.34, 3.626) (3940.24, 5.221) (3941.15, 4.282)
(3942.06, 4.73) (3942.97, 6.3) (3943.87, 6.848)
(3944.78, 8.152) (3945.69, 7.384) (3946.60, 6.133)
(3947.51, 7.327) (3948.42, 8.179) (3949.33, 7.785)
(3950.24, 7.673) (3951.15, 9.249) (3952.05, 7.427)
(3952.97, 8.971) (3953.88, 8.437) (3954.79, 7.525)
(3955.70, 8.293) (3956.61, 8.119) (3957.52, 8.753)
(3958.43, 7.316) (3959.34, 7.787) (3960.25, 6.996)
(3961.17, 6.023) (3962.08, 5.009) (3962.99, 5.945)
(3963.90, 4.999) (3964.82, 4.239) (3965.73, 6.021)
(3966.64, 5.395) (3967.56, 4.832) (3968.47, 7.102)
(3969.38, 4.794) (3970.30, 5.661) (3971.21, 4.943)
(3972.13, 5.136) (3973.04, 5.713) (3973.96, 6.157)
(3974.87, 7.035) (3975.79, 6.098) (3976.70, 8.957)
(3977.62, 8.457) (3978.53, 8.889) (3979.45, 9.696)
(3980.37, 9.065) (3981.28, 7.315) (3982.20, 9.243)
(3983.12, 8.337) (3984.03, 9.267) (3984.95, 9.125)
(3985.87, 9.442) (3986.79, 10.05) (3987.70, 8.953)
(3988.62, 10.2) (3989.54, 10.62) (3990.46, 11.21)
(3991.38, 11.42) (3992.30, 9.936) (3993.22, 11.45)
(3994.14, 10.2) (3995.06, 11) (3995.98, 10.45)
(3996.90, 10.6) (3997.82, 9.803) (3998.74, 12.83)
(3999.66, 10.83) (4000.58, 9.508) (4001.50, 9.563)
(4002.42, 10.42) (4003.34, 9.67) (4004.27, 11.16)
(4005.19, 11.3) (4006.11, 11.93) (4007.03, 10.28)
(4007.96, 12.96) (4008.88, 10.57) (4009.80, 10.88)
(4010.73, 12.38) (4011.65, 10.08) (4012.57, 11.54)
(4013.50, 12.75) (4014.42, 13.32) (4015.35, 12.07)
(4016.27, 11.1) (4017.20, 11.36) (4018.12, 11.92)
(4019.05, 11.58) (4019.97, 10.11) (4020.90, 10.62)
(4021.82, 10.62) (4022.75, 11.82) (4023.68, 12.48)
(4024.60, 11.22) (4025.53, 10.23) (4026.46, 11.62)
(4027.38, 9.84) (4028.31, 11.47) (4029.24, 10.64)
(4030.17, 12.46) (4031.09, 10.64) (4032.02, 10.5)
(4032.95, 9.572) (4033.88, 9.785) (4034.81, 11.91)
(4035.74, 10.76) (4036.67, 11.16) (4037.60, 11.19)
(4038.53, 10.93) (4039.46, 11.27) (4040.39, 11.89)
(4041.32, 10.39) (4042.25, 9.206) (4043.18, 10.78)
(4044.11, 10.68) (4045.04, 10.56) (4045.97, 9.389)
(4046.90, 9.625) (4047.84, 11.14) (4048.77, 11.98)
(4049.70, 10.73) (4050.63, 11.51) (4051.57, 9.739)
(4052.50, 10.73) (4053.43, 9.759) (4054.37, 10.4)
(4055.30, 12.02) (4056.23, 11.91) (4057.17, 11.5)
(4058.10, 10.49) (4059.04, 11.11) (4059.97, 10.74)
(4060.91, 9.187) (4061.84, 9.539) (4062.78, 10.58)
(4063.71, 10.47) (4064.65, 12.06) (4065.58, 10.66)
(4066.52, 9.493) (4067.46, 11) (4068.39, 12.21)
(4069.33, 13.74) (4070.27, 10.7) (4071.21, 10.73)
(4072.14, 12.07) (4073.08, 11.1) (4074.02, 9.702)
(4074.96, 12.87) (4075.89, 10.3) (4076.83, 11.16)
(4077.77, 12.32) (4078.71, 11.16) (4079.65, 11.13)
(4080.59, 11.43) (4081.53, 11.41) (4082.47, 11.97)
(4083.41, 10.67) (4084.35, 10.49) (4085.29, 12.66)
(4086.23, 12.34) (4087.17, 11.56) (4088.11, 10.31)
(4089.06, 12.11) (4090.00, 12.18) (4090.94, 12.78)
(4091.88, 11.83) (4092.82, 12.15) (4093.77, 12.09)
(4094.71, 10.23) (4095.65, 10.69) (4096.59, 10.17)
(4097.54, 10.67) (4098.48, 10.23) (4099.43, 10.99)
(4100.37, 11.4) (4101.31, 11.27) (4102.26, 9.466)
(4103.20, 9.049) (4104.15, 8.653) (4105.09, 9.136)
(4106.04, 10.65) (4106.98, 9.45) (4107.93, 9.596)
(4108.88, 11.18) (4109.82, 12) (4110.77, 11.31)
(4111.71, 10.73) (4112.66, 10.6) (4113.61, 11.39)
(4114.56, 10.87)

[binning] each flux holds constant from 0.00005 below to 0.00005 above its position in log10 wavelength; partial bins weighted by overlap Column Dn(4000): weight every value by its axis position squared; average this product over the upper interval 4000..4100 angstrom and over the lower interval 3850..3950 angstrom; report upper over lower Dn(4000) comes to 1.75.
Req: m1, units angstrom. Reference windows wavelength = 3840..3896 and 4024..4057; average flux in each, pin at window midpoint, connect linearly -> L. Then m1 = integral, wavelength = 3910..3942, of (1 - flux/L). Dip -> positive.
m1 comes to 6.8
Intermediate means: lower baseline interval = 6.55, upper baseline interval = 10.8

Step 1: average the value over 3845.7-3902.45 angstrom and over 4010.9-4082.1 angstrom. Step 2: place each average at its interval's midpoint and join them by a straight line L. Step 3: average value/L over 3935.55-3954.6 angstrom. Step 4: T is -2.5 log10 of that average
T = 0.30 mag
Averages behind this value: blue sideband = 6.91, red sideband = 11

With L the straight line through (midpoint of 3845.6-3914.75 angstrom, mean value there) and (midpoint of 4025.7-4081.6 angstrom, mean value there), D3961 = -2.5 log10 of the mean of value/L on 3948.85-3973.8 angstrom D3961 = 0.31 mag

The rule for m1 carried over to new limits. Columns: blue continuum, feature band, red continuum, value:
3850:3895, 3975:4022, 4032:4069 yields -3.8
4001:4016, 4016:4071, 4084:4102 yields 2.1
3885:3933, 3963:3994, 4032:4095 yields 3.9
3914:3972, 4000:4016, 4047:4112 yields -4.9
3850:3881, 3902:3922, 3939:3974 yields -3.9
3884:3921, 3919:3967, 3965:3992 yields 9.4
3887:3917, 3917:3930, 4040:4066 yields 2.5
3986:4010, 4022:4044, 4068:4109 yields -0.2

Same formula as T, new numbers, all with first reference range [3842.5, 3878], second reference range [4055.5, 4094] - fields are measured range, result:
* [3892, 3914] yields -0.08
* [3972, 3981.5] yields 0.20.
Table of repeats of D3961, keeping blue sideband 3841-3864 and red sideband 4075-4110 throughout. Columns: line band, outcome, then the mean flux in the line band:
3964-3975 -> 0.46 mag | 5.52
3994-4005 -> -0.16 mag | 10.5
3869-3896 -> -0.04 mag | 6.92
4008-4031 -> -0.20 mag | 11.4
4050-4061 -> -0.06 mag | 10.8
